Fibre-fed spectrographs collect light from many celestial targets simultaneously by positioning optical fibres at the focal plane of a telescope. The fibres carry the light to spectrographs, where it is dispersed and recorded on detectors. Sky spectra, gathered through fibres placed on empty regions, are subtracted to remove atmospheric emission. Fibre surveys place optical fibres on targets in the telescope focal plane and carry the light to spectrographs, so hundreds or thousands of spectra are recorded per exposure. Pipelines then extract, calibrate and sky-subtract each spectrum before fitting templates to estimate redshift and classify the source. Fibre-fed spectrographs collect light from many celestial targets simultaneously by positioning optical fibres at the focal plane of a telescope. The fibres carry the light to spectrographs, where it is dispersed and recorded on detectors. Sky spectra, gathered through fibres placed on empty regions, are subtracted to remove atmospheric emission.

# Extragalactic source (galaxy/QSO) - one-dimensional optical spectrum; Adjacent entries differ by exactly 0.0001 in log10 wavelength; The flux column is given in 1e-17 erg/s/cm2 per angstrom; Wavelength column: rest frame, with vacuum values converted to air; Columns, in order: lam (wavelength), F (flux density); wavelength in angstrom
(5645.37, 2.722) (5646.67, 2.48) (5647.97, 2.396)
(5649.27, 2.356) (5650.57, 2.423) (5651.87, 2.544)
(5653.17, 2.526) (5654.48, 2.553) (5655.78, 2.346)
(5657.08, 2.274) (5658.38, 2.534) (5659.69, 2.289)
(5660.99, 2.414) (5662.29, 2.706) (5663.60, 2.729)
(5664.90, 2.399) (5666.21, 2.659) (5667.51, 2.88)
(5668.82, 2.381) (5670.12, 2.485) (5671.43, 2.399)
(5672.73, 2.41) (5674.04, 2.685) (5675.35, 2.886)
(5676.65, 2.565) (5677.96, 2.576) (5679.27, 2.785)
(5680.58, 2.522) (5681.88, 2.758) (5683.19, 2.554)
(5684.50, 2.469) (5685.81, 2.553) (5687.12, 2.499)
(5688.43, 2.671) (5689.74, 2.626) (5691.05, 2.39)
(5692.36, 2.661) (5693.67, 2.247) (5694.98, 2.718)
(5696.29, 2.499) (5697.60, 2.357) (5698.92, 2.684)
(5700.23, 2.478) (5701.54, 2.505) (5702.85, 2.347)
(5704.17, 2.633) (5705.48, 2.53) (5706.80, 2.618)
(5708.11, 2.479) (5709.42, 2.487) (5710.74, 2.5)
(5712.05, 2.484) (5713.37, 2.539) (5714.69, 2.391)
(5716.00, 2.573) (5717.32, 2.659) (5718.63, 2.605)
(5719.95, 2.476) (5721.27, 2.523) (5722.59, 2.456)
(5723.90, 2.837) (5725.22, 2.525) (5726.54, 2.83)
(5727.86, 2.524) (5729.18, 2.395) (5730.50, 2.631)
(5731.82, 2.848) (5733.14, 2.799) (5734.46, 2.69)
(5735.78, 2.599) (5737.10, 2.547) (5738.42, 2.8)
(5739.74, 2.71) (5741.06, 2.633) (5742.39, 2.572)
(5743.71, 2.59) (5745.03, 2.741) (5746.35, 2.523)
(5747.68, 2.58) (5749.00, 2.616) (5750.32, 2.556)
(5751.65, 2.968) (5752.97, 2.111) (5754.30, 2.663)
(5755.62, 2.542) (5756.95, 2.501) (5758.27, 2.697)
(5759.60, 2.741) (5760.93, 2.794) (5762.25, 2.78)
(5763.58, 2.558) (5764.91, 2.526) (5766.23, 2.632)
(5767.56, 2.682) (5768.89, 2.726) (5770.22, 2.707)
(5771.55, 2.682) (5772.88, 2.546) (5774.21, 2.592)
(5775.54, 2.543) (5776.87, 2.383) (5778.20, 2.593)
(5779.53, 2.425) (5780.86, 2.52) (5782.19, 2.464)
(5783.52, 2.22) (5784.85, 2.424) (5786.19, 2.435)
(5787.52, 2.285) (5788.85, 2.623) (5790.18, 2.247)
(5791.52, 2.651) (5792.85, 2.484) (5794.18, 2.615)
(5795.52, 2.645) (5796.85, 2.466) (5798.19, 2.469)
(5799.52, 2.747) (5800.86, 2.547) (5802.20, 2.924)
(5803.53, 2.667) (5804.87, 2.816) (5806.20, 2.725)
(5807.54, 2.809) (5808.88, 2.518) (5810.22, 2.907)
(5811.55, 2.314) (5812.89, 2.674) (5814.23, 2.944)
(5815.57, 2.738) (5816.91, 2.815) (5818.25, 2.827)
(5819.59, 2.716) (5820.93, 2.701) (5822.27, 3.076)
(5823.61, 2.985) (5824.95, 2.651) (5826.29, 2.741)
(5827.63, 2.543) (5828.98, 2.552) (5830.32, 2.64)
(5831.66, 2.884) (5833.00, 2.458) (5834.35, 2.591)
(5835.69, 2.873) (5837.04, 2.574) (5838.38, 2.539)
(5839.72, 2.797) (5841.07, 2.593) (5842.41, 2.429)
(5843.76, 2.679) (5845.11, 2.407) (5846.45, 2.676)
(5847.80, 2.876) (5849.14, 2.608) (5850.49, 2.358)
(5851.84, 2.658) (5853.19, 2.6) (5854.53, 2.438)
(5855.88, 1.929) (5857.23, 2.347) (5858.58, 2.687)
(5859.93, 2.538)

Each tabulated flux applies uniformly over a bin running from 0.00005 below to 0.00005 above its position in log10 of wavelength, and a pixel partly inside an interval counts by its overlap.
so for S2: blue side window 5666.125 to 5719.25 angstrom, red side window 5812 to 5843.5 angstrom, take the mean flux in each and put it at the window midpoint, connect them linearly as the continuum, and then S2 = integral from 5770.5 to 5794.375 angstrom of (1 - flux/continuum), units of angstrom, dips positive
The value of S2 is 1.5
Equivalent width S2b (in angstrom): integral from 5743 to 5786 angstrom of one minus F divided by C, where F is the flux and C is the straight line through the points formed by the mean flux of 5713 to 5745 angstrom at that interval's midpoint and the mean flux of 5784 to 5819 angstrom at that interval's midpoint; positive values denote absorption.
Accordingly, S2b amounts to 0.68 angstrom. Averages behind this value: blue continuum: 2.62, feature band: 2.58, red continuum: 2.63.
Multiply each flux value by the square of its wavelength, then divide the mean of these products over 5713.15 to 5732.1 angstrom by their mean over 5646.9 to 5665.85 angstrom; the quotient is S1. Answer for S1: 1.07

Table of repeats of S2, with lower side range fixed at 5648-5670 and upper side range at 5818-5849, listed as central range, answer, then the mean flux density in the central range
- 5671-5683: -0.5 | 2.62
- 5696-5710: 0.2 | 2.51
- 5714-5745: -0.6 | 2.62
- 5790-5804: 0.2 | 2.6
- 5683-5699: 0.0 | 2.53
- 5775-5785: 0.7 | 2.45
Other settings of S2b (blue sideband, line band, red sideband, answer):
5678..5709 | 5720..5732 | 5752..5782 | -0.2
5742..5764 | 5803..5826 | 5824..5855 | -1.2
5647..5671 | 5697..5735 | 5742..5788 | -0.5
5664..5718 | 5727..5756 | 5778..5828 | -0.4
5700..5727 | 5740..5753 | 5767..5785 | -0.4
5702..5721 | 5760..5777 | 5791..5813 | -0.2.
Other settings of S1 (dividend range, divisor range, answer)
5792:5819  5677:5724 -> 1.09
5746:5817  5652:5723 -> 1.06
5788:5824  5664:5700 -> 1.09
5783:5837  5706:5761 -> 1.05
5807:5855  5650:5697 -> 1.11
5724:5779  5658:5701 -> 1.05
